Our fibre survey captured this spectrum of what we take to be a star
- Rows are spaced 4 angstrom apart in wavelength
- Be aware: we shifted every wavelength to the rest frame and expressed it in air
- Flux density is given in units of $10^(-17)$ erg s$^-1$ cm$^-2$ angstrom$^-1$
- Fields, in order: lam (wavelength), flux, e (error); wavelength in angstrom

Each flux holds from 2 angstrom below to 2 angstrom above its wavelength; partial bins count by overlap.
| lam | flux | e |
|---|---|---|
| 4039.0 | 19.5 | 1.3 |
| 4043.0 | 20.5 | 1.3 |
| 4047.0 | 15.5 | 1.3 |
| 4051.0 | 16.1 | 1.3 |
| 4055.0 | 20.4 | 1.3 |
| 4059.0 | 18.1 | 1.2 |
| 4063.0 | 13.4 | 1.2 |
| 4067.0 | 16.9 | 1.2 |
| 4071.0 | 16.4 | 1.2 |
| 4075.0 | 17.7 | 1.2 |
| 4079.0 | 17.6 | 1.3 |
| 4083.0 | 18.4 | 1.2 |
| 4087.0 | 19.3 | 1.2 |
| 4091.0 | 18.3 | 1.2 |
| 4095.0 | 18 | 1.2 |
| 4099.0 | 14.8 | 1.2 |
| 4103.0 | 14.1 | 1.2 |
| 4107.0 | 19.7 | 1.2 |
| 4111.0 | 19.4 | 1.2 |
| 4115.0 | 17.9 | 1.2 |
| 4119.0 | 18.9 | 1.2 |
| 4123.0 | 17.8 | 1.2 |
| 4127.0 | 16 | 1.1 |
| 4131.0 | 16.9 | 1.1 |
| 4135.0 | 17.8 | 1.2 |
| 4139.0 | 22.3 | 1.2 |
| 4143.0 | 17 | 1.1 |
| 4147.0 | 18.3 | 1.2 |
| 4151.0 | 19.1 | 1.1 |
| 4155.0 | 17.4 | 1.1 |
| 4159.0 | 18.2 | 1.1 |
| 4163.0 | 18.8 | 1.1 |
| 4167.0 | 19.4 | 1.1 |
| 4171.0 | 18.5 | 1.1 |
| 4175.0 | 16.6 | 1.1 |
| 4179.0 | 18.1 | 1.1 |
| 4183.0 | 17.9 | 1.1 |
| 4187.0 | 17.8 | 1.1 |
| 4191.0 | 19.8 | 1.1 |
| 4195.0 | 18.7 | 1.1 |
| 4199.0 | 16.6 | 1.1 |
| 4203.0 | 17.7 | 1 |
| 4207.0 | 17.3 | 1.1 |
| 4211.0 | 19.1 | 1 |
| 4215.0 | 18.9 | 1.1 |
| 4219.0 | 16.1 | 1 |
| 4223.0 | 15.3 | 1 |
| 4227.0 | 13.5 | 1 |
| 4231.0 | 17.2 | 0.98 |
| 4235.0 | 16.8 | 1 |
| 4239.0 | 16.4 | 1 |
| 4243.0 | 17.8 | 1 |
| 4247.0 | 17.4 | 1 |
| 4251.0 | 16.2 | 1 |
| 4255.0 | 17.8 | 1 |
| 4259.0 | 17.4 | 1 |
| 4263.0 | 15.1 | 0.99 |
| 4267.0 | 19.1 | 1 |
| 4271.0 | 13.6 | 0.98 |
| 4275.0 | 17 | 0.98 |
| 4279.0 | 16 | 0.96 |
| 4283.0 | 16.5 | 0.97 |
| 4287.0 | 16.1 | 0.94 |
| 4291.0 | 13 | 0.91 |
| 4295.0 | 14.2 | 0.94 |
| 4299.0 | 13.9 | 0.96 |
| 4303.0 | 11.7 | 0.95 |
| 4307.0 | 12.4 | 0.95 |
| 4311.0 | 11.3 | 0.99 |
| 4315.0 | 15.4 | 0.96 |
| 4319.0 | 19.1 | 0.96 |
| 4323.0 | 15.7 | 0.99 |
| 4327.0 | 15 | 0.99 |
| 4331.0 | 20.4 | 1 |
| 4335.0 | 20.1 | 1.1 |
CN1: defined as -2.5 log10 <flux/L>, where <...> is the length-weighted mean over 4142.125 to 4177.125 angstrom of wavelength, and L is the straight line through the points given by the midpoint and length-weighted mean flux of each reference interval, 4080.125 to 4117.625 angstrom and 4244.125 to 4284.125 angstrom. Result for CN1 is -0.050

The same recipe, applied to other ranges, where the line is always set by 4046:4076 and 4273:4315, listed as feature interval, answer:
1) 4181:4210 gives -0.174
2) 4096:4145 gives -0.100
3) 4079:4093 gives -0.122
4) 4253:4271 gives -0.160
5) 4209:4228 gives -0.112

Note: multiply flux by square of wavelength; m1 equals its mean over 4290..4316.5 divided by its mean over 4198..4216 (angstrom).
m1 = 0.76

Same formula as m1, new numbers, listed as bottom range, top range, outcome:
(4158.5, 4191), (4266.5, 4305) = 0.86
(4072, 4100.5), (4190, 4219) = 1.08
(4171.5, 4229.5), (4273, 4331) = 0.90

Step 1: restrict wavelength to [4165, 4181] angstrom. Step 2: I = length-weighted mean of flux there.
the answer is 18.1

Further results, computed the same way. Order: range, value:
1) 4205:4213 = 18.2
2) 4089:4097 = 18.1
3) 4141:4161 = 18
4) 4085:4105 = 16.9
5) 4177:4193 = 18.4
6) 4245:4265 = 16.8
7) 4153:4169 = 18.4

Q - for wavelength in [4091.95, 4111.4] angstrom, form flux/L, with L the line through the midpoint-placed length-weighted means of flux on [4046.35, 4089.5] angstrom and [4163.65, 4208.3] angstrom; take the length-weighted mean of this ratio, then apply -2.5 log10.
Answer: 0.03 mag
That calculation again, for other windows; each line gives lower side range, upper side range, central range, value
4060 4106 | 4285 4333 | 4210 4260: -0.09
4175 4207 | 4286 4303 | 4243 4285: -0.11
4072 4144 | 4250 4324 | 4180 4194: -0.11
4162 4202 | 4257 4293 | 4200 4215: -0.03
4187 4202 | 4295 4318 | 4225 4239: 0.04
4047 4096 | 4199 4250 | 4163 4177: -0.07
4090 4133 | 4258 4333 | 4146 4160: -0.08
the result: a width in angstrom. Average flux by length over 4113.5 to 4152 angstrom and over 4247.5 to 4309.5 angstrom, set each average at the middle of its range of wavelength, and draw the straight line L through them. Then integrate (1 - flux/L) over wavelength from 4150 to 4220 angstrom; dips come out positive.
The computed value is -3.9 angstrom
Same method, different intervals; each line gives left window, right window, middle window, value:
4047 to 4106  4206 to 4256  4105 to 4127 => -1.9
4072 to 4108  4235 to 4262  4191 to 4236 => 0.0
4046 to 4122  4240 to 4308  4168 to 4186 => -1.4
